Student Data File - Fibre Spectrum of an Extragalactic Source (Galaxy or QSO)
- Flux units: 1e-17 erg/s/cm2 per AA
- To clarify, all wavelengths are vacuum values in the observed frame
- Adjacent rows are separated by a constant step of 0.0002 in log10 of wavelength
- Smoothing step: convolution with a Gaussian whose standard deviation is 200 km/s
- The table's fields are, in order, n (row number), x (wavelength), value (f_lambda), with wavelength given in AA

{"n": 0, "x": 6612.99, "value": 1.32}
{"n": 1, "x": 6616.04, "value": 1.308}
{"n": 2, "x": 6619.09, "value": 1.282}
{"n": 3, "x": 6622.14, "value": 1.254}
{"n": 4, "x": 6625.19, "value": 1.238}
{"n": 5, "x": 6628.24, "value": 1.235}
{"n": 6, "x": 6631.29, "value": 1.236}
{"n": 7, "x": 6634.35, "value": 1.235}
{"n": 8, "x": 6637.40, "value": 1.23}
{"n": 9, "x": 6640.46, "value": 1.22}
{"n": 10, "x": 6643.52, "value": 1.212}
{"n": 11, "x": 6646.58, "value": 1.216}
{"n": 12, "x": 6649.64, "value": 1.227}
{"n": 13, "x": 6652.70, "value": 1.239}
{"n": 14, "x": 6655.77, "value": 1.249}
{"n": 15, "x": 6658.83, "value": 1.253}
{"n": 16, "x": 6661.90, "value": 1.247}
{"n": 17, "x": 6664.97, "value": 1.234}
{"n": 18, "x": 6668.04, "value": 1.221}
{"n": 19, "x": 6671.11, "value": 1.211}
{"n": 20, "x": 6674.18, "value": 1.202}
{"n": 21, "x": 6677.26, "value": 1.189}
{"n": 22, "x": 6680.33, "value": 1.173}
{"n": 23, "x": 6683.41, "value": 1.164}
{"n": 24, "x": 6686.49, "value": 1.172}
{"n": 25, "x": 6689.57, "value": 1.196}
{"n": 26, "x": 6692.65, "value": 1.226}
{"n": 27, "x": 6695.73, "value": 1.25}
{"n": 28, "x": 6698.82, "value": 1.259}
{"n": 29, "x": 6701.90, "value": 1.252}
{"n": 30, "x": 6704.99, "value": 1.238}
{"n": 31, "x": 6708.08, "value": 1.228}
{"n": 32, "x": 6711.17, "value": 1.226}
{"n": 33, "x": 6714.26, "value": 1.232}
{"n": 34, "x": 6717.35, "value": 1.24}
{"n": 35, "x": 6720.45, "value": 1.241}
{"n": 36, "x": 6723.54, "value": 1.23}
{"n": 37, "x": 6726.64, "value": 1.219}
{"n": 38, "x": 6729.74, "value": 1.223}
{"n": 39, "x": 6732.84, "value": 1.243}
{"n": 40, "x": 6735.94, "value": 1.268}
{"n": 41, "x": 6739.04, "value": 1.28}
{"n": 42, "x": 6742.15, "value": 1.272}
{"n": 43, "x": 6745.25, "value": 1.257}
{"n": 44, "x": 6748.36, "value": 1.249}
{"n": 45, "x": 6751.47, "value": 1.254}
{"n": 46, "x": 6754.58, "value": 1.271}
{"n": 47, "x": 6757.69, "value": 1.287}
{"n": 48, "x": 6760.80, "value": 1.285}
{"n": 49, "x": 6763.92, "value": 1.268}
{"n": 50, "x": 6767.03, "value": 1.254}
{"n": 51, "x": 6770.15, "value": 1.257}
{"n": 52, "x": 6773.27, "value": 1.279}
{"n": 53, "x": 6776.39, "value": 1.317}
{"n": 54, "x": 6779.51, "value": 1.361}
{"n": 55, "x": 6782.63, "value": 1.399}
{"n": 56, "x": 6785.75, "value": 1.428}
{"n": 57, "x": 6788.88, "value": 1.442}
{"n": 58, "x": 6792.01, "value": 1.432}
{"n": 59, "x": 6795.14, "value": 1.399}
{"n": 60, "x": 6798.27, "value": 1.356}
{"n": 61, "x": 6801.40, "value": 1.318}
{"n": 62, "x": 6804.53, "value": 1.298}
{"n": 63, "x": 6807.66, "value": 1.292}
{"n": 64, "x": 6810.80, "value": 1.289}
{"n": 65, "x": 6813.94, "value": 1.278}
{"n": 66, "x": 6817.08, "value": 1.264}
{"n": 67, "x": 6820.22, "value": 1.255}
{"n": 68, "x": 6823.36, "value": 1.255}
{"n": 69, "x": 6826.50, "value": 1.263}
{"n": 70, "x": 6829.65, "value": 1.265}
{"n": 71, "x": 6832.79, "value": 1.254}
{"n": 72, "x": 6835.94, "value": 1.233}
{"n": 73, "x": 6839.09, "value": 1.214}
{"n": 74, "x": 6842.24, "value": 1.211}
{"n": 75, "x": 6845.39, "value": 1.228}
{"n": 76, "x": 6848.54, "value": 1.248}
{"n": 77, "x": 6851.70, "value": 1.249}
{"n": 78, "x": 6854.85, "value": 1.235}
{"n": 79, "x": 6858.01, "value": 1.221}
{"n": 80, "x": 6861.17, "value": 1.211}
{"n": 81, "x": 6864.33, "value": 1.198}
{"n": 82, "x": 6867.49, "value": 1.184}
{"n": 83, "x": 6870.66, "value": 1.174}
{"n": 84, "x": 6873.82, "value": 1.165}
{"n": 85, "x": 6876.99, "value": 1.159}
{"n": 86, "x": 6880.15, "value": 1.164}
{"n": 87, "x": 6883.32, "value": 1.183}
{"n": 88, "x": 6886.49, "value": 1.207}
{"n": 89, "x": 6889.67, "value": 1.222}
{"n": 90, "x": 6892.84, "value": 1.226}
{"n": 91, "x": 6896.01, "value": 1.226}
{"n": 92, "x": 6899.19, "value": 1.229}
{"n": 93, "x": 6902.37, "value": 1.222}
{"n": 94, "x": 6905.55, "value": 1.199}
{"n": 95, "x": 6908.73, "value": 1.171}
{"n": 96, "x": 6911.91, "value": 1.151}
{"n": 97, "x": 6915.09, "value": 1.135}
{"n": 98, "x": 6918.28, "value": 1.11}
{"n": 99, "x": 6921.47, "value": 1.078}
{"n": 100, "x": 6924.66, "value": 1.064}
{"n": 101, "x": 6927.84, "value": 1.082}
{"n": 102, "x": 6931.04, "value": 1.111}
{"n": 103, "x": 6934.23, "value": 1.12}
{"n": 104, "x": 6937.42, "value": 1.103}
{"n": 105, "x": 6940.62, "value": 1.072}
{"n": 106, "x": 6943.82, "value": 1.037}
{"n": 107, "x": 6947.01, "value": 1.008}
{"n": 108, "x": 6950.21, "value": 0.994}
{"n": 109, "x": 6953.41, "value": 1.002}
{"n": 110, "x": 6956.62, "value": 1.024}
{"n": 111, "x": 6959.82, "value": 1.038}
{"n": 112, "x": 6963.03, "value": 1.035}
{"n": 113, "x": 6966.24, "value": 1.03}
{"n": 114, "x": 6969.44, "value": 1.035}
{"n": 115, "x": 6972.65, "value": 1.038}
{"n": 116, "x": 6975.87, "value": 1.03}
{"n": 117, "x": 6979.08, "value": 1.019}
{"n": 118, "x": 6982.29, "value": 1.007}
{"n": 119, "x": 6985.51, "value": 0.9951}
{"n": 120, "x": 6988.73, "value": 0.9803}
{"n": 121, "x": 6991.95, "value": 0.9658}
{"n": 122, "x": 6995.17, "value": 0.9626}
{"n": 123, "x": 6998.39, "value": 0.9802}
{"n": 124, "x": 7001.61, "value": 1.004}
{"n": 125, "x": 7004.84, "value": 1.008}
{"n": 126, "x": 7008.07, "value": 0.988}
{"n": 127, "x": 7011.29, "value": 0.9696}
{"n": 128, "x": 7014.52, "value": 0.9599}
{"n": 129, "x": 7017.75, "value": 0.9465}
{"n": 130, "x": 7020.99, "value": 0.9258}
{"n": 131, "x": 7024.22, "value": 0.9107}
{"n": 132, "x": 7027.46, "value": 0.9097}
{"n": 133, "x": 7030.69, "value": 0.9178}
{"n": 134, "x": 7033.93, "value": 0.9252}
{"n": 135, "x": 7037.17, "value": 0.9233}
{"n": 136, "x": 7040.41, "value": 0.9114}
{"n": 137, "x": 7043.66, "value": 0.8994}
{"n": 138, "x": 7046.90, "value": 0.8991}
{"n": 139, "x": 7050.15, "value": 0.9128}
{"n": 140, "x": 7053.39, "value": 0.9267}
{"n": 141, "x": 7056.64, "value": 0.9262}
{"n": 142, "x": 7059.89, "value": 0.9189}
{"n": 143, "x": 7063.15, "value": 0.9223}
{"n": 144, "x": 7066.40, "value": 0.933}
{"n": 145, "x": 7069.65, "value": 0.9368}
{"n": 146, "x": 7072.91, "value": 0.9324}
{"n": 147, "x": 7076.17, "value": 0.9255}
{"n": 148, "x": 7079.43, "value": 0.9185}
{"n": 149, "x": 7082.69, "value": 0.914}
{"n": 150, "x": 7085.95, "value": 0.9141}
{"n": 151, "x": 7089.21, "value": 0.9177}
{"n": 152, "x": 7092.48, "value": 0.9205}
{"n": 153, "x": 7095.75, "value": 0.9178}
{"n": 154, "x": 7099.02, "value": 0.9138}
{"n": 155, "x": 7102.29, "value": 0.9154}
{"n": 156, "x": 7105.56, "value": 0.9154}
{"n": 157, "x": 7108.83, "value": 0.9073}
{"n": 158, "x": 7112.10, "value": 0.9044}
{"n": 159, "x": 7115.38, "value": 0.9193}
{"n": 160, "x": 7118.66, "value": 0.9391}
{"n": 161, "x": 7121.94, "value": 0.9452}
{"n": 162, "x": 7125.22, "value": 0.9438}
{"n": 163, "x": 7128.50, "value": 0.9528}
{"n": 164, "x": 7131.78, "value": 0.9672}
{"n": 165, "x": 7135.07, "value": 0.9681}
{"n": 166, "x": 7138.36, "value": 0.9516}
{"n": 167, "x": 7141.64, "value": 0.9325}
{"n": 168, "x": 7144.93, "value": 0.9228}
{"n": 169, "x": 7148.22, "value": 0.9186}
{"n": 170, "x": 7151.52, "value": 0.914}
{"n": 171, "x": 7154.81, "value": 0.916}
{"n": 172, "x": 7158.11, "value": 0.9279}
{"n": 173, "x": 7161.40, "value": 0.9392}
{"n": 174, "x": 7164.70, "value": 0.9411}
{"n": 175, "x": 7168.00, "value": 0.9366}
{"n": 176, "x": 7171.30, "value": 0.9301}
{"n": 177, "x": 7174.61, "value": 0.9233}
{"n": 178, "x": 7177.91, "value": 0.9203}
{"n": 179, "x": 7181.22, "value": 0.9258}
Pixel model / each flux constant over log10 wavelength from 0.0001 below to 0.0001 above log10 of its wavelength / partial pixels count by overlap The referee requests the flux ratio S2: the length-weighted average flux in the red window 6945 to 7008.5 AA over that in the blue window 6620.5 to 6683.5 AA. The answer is 0.82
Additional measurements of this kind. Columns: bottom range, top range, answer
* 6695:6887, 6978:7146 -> 0.74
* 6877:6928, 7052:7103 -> 0.79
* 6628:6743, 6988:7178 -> 0.76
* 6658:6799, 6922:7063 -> 0.78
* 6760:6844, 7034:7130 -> 0.71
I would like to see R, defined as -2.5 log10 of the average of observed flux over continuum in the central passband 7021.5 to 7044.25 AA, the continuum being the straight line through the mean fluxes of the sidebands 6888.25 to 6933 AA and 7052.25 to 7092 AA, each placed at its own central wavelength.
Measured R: 0.08 mag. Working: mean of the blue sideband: 1.16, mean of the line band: 0.915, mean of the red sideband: 0.924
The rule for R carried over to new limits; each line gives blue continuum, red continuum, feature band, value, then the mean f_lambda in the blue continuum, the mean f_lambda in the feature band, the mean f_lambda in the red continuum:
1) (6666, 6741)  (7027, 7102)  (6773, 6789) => -0.18 mag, 1.22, 1.37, 0.919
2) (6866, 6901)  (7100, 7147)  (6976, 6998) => 0.10 mag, 1.19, 0.991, 0.934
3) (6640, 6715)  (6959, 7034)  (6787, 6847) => -0.16 mag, 1.22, 1.29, 0.983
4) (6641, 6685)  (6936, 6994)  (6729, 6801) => -0.14 mag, 1.22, 1.31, 1.02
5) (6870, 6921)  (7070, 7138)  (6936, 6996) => 0.08 mag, 1.18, 1.02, 0.928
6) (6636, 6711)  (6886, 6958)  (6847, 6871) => -0.07 mag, 1.22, 1.22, 1.12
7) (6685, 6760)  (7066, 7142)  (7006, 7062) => 0.07 mag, 1.24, 0.928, 0.929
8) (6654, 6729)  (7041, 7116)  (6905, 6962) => -0.05 mag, 1.22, 1.08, 0.918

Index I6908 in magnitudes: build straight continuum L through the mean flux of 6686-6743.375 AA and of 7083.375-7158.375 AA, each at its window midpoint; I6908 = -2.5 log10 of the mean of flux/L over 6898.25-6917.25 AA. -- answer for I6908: -0.09 mag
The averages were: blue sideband 1.24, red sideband 0.928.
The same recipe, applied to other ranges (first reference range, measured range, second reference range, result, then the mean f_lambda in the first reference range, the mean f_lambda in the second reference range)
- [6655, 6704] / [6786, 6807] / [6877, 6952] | -0.17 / 1.22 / 1.14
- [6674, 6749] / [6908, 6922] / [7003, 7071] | -0.09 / 1.23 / 0.932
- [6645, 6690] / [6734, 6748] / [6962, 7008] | -0.09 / 1.21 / 1.01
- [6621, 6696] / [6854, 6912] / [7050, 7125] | -0.13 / 1.22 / 0.922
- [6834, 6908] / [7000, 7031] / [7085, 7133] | 0.09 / 1.21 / 0.926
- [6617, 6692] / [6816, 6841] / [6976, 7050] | -0.15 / 1.22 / 0.955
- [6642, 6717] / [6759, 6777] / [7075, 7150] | -0.10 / 1.22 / 0.928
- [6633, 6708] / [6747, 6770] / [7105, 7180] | -0.09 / 1.22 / 0.932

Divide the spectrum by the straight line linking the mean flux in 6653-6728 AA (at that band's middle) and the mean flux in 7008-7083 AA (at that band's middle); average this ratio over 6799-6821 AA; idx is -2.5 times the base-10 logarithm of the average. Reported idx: -0.15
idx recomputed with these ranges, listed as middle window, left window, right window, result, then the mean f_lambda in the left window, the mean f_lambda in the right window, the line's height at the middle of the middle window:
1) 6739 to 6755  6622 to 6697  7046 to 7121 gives -0.09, 1.22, 0.92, 1.16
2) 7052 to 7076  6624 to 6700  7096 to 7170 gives 0.05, 1.22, 0.931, 0.974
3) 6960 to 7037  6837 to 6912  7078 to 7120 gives 0.07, 1.21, 0.917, 1.05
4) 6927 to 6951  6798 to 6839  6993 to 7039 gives 0.01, 1.27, 0.952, 1.08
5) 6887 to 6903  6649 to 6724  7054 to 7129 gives -0.15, 1.22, 0.924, 1.07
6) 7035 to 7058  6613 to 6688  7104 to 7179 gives 0.09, 1.23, 0.932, 0.99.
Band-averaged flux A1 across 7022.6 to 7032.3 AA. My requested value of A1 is 0.913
